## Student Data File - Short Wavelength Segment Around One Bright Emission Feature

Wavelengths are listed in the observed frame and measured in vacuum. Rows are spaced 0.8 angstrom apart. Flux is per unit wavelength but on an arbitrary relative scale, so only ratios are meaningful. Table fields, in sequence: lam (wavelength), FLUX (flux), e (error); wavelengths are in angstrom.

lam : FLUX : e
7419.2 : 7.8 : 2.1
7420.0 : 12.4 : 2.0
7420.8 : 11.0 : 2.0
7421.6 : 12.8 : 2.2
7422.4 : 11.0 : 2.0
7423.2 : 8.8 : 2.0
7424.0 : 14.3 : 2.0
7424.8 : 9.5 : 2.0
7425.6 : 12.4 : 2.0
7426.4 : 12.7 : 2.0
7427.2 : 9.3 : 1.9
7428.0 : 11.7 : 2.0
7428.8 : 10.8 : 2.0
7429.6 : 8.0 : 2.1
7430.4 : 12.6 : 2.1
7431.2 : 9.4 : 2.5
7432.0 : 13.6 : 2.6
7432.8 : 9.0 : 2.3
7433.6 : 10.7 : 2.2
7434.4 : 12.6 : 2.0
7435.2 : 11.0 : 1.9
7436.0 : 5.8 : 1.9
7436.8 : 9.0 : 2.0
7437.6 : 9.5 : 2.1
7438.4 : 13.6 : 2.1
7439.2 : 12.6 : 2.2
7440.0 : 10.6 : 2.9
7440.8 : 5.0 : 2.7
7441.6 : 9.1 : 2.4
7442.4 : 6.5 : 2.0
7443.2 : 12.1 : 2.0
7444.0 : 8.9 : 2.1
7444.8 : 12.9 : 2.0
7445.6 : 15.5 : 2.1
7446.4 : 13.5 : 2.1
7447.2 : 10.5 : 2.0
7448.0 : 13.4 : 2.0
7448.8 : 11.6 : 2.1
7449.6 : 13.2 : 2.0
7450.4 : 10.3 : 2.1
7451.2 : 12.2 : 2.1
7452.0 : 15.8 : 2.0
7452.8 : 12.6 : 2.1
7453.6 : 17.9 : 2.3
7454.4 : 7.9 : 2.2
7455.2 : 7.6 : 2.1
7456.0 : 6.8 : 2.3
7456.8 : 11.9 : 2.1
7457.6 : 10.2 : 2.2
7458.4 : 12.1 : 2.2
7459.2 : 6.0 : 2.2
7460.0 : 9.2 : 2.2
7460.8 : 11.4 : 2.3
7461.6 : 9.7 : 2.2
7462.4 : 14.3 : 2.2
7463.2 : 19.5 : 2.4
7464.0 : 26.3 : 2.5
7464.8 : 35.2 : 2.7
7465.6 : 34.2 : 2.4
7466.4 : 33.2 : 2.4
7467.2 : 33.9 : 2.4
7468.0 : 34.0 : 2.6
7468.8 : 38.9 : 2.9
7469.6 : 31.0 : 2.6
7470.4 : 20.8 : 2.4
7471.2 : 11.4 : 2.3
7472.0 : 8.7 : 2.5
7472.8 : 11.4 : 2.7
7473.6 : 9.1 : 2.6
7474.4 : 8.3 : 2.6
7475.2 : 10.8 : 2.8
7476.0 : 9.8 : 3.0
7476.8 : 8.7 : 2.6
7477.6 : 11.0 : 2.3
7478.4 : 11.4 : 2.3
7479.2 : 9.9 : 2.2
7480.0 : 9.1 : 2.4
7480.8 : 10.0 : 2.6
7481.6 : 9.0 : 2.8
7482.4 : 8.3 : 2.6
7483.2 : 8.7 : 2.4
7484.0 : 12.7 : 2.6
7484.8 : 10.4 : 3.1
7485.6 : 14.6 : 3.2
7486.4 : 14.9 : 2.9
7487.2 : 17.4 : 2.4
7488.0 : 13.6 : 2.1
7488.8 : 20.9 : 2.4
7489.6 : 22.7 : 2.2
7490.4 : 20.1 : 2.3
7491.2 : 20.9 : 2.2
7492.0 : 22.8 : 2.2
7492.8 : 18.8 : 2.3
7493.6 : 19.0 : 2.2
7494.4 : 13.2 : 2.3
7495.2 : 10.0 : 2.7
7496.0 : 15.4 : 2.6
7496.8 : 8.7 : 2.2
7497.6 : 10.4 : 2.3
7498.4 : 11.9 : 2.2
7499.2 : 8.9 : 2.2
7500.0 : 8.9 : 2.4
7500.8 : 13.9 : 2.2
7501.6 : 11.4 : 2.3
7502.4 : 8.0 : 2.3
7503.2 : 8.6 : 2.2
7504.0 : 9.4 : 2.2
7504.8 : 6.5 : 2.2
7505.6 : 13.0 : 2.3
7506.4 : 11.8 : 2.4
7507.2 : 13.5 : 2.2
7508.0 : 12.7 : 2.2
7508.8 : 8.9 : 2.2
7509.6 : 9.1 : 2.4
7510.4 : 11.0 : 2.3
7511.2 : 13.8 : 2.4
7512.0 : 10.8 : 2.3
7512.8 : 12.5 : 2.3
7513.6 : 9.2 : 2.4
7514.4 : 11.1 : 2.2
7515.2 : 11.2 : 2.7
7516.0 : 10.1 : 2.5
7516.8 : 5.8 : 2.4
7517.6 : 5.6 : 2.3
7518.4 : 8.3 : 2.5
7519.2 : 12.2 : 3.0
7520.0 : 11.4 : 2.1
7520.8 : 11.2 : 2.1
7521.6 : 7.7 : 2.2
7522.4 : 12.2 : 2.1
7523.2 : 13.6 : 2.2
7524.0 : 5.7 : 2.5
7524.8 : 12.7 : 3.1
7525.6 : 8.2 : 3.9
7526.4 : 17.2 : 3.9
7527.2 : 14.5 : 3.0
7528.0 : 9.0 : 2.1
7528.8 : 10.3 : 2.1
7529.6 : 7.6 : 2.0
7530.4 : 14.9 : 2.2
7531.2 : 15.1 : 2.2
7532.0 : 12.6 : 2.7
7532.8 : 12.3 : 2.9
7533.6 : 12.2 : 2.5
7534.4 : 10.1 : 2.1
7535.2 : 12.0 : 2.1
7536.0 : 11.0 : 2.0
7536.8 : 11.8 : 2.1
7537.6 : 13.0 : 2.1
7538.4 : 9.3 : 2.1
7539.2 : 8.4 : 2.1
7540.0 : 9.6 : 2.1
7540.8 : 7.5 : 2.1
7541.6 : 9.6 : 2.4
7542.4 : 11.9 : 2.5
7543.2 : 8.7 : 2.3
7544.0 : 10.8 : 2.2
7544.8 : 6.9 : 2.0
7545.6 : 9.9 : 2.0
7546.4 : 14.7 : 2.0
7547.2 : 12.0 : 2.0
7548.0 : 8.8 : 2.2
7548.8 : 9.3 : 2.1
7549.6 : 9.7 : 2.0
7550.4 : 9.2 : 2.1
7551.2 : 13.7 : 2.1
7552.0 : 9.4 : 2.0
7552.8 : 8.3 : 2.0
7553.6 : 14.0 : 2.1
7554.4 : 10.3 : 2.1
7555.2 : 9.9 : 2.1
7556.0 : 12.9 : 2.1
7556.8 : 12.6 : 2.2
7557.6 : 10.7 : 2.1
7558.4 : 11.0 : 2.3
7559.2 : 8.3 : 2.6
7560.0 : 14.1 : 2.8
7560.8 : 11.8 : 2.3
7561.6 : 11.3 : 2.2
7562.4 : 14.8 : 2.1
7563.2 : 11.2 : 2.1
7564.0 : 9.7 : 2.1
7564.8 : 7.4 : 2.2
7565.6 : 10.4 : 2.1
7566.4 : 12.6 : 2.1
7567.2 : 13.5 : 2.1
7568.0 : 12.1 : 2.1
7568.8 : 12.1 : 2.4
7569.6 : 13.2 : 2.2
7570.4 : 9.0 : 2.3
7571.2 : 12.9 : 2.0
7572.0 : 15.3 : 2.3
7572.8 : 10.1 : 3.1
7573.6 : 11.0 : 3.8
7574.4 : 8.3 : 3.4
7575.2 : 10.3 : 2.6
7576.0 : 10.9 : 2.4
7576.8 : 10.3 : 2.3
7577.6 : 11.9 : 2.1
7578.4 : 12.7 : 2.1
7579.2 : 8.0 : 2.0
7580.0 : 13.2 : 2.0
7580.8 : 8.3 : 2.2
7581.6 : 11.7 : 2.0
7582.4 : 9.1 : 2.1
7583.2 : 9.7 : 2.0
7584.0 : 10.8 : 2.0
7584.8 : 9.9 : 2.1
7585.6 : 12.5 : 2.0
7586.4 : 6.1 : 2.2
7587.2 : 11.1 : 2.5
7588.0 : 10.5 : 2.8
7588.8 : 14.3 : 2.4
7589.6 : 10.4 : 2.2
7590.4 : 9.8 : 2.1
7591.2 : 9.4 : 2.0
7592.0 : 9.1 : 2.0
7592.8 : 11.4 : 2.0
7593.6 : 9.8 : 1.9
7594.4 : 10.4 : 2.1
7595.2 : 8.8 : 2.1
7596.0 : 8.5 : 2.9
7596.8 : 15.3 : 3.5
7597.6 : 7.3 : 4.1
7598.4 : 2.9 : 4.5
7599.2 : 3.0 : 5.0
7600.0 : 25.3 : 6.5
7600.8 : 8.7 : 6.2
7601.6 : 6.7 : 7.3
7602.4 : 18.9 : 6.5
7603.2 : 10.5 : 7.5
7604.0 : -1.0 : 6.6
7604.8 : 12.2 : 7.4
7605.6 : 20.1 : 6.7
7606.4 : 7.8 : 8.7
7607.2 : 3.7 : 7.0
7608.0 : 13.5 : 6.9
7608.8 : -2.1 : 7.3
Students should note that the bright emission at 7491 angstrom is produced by [N II] 6583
